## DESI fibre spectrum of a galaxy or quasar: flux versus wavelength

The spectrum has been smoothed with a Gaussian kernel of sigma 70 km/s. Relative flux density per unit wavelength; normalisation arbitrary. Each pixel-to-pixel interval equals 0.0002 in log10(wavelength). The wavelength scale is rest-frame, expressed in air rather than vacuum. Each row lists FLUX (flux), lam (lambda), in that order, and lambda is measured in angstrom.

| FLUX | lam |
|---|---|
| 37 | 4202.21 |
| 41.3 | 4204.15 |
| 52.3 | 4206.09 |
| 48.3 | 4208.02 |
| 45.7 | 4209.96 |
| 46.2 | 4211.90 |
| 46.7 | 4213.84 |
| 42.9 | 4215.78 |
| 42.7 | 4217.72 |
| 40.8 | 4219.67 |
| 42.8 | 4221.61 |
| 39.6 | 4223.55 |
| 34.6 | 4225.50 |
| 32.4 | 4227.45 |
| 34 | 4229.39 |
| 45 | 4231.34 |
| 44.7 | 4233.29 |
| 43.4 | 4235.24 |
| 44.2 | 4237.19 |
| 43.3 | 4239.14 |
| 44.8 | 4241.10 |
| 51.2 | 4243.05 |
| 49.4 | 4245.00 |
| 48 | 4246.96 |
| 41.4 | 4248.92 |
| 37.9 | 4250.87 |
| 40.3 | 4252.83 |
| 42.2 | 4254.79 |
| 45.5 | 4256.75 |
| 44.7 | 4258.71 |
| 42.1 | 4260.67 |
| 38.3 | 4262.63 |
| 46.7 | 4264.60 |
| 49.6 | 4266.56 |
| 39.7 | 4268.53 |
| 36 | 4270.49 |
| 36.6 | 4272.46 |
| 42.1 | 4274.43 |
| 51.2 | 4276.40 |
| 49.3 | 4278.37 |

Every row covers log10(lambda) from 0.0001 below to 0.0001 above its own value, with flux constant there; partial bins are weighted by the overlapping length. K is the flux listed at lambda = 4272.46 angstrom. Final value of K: 36.6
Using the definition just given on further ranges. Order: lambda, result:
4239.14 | 43.3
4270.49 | 36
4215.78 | 42.9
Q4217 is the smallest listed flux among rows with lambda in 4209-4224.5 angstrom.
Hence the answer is 39.6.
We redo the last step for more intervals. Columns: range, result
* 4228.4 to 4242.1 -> 34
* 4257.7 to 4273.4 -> 36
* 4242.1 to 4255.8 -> 37.9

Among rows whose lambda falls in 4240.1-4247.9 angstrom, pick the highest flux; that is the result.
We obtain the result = 51.2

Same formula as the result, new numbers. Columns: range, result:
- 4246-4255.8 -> 48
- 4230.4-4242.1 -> 45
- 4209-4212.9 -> 46.2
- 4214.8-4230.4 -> 42.9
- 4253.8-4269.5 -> 49.6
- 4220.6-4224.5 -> 42.8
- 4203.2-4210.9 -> 52.3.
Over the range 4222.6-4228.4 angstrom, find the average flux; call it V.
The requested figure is 35.5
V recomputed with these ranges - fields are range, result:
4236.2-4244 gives 45.8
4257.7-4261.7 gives 43.4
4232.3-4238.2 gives 44.1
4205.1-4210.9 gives 48.8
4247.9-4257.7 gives 41.5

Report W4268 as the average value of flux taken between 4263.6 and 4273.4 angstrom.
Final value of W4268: 41.7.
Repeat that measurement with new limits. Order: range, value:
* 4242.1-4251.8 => 45.6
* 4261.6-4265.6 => 42.5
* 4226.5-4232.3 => 37.2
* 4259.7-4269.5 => 43.3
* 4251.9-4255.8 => 41.3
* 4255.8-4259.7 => 45.1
